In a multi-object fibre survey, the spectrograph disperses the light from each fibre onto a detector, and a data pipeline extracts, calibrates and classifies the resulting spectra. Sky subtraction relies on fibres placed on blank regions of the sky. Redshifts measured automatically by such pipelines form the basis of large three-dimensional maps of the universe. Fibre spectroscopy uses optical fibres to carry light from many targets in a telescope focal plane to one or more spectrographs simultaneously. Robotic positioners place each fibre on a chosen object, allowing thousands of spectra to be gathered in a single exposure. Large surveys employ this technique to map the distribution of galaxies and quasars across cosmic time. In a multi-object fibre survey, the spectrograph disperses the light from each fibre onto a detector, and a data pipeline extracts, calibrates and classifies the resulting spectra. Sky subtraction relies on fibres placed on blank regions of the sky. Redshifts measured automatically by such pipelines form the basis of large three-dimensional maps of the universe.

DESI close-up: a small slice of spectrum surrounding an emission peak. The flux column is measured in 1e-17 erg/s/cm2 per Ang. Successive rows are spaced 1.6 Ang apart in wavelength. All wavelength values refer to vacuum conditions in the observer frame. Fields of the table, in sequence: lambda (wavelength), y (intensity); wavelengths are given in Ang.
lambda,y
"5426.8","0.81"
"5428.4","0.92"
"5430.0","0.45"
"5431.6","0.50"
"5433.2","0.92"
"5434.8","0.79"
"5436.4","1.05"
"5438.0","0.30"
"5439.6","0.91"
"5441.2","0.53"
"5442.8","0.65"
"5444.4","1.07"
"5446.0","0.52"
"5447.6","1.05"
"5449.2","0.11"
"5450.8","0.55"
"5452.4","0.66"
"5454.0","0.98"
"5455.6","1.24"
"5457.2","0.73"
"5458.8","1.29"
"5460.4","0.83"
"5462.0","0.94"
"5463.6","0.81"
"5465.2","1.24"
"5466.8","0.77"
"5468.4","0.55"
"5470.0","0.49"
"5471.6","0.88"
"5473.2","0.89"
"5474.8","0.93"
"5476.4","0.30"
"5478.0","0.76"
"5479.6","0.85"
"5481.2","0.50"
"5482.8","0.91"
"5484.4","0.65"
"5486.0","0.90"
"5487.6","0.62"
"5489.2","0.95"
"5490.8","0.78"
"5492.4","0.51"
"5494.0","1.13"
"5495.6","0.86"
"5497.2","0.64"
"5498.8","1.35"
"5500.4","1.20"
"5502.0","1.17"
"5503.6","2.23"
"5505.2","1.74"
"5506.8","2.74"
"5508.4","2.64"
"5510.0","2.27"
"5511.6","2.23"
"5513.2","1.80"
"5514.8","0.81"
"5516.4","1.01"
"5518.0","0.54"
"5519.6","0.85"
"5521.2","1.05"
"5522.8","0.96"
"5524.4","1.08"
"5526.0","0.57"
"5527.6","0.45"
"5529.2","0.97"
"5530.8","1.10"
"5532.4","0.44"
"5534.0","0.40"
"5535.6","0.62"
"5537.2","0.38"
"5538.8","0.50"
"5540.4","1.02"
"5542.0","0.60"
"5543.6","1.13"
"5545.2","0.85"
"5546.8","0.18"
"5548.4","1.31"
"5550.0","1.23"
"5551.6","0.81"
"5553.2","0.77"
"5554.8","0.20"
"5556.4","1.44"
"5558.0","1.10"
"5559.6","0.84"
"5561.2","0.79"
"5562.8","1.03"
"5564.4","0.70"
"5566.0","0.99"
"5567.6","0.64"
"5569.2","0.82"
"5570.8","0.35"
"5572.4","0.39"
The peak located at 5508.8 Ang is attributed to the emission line [O II] 3727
